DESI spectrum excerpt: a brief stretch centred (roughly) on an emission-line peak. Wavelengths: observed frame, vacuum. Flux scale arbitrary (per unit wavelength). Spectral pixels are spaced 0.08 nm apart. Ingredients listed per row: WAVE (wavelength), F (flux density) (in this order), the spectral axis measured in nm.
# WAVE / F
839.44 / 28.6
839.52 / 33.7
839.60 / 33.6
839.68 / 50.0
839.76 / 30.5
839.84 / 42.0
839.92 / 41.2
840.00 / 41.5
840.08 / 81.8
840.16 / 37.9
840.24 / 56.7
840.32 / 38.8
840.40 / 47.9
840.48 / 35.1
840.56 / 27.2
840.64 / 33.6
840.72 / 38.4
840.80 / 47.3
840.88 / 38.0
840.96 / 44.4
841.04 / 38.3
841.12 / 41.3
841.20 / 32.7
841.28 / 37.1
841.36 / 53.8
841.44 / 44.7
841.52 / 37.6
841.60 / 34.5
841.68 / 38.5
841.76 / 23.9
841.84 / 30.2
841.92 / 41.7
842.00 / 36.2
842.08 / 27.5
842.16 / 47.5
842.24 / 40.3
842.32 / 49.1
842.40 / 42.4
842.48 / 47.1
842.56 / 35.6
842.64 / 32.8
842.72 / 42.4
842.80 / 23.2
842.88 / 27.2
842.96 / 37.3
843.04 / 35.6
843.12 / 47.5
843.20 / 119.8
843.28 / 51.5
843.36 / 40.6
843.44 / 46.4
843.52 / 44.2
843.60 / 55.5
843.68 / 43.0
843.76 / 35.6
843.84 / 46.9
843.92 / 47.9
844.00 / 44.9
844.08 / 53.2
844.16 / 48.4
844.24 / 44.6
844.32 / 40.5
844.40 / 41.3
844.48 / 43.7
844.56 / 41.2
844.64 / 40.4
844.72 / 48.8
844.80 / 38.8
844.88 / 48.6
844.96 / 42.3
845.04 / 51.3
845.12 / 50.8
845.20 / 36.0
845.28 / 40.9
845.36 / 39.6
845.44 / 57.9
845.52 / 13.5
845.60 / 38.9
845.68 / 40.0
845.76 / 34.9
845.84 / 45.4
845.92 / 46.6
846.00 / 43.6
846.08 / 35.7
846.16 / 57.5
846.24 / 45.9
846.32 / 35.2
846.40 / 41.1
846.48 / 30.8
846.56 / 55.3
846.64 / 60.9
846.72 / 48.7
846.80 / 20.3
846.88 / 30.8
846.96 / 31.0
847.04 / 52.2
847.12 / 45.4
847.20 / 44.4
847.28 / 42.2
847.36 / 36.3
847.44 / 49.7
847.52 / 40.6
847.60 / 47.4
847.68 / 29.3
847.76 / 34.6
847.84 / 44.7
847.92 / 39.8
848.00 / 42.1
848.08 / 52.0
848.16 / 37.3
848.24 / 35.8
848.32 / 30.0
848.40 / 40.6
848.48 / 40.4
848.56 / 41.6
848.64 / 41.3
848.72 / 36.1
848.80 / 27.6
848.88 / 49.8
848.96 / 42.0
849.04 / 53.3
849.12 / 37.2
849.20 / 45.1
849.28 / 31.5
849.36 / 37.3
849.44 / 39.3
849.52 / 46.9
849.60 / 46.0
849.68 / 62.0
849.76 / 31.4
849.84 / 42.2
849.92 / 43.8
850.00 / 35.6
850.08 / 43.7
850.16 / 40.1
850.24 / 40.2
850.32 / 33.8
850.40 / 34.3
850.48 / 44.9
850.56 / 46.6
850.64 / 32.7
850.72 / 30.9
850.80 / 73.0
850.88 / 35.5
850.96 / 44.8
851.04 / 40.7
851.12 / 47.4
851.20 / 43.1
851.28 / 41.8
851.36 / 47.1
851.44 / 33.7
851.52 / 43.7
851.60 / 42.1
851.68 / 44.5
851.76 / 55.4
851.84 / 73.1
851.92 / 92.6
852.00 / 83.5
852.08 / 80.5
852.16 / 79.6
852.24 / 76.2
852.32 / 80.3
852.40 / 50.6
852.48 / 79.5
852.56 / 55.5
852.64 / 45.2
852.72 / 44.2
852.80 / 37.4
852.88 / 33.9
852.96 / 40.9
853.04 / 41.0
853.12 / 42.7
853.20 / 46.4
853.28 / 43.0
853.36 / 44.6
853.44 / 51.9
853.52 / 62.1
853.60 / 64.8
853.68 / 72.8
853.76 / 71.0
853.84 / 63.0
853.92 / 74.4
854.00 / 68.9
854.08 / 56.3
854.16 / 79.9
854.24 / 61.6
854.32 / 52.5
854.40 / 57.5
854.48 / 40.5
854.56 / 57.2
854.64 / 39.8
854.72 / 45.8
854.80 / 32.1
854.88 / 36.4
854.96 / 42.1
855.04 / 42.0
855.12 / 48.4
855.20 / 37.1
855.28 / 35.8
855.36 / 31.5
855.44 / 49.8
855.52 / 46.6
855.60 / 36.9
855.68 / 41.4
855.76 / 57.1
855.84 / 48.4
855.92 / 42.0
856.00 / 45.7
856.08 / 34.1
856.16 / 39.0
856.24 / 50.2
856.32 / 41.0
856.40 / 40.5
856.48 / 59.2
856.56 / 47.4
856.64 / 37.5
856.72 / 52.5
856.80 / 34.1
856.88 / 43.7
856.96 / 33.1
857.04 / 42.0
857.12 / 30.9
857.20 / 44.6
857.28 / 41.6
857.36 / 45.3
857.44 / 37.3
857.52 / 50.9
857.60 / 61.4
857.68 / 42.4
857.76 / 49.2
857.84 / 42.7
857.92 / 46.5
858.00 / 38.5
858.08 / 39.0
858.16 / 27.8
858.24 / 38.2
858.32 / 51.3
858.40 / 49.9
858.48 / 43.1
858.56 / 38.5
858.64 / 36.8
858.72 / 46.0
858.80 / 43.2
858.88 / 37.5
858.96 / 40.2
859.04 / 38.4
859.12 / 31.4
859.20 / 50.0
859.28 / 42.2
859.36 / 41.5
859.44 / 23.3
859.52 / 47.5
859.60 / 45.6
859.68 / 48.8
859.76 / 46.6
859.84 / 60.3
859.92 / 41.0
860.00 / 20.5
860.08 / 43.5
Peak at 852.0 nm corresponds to [S II] 6716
